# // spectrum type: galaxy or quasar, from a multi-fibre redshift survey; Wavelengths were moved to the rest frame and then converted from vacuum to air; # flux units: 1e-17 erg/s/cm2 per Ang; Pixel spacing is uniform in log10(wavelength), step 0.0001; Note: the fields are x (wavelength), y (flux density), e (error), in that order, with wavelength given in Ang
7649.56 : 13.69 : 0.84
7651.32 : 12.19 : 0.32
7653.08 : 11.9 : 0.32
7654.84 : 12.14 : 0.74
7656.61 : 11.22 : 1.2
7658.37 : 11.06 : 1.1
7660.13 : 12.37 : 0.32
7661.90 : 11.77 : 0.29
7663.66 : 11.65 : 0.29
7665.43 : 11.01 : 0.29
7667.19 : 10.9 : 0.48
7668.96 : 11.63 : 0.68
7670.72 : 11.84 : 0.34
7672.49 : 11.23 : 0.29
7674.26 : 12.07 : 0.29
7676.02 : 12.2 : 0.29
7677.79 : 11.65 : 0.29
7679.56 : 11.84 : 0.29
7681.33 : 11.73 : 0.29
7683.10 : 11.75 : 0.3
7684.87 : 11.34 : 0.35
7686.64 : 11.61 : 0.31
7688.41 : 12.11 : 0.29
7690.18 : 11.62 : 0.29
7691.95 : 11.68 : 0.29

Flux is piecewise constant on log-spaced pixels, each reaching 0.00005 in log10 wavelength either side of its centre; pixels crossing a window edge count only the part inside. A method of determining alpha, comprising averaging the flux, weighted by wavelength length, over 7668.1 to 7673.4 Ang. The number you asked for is 11.6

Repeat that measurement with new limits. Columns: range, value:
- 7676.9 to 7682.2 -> 11.7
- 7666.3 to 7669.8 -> 11.3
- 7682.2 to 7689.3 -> 11.7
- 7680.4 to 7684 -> 11.7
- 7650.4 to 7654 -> 12.1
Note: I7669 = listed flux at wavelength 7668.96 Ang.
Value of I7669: 11.63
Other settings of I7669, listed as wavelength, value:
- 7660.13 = 12.37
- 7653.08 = 11.9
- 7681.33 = 11.73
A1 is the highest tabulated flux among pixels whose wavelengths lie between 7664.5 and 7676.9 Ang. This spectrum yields 12.2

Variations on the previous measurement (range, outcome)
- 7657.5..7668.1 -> 12.37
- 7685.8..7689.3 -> 12.11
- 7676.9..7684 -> 11.84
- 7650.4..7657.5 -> 12.19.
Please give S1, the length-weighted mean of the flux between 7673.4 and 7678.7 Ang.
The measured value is 12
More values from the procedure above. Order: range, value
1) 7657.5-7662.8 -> 11.7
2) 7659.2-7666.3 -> 11.7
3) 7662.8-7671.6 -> 11.4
